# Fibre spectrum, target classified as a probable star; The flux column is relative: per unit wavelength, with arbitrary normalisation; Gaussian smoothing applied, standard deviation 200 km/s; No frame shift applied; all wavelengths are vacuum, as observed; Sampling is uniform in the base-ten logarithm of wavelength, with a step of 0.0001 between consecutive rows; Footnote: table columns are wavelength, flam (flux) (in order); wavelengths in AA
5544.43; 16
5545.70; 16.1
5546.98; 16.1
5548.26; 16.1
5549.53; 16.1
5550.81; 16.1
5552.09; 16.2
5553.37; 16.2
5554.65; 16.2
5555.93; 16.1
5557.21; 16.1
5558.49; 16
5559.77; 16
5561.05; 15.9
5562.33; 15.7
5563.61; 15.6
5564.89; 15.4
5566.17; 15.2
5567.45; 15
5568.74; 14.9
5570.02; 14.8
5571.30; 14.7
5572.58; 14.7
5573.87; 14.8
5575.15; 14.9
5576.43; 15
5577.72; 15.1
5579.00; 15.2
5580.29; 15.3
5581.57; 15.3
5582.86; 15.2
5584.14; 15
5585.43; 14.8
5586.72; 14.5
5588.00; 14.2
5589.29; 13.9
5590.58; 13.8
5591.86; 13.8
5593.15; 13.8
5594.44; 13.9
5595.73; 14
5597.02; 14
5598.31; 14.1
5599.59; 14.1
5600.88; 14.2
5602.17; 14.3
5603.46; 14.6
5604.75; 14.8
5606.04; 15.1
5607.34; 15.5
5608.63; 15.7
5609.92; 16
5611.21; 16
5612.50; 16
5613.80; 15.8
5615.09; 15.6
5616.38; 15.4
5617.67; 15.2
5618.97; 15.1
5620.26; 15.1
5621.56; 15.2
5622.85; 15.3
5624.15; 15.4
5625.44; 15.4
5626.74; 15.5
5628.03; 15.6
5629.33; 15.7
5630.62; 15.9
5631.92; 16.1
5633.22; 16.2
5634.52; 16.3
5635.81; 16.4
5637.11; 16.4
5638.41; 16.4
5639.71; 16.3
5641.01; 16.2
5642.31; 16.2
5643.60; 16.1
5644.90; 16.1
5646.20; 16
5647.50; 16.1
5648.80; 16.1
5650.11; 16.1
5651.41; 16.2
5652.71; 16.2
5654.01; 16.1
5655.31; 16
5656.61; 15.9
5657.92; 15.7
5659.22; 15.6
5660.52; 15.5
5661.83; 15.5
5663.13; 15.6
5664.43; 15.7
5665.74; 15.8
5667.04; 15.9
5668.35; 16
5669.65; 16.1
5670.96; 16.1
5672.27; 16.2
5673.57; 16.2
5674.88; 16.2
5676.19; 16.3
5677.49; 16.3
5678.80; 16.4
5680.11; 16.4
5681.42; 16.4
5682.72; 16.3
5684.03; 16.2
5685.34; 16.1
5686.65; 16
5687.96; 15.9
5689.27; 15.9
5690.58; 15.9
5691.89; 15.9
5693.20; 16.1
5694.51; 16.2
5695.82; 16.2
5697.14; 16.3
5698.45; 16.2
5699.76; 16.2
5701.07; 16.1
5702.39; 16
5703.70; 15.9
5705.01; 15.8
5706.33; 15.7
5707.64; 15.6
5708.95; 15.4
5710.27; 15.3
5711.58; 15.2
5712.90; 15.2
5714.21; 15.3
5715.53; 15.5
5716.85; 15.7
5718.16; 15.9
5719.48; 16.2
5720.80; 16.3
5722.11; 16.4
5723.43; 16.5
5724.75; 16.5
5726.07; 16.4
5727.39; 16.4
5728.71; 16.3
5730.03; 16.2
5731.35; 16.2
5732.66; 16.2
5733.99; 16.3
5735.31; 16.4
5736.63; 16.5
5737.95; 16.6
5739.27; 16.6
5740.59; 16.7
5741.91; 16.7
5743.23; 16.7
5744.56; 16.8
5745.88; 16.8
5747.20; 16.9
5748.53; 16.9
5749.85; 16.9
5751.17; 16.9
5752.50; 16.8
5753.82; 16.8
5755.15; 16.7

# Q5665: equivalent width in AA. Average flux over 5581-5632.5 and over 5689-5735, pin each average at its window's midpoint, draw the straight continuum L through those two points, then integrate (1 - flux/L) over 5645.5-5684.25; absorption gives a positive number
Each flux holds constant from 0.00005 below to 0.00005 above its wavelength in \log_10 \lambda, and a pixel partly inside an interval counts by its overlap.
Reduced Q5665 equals -1.26 AA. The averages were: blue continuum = 15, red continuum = 16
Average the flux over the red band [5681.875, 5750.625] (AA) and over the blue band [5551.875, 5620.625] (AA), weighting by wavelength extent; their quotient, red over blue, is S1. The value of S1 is 1.07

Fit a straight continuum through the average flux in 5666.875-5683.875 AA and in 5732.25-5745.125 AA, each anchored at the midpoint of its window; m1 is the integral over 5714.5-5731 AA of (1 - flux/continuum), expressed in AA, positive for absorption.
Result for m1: 0.3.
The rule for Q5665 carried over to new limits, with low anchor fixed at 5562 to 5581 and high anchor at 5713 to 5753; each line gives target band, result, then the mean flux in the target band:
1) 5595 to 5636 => 0.4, 15.3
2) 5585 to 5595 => 0.8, 14.1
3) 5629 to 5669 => -0.8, 16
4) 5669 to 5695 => -0.3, 16.2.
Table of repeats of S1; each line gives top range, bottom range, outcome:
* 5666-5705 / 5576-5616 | 1.09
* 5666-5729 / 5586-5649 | 1.05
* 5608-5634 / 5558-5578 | 1.03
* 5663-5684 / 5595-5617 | 1.08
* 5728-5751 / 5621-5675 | 1.04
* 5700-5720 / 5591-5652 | 1.02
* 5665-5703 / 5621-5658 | 1.01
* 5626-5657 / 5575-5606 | 1.11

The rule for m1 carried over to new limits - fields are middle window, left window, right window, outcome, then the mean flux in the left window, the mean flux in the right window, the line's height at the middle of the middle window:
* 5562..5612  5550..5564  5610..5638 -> 3.42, 16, 15.7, 15.9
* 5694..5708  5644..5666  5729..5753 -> 0.22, 15.9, 16.6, 16.3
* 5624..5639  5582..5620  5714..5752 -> -0.79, 14.8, 16.4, 15.2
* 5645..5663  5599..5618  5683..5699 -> -0.26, 15.2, 16.1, 15.7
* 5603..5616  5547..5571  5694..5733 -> 0.25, 15.7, 16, 15.8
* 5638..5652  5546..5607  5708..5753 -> -0.51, 15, 16.3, 15.6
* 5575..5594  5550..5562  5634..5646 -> 1.76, 16.1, 16.3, 16.1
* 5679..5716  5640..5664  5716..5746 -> 0.69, 16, 16.4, 16.2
